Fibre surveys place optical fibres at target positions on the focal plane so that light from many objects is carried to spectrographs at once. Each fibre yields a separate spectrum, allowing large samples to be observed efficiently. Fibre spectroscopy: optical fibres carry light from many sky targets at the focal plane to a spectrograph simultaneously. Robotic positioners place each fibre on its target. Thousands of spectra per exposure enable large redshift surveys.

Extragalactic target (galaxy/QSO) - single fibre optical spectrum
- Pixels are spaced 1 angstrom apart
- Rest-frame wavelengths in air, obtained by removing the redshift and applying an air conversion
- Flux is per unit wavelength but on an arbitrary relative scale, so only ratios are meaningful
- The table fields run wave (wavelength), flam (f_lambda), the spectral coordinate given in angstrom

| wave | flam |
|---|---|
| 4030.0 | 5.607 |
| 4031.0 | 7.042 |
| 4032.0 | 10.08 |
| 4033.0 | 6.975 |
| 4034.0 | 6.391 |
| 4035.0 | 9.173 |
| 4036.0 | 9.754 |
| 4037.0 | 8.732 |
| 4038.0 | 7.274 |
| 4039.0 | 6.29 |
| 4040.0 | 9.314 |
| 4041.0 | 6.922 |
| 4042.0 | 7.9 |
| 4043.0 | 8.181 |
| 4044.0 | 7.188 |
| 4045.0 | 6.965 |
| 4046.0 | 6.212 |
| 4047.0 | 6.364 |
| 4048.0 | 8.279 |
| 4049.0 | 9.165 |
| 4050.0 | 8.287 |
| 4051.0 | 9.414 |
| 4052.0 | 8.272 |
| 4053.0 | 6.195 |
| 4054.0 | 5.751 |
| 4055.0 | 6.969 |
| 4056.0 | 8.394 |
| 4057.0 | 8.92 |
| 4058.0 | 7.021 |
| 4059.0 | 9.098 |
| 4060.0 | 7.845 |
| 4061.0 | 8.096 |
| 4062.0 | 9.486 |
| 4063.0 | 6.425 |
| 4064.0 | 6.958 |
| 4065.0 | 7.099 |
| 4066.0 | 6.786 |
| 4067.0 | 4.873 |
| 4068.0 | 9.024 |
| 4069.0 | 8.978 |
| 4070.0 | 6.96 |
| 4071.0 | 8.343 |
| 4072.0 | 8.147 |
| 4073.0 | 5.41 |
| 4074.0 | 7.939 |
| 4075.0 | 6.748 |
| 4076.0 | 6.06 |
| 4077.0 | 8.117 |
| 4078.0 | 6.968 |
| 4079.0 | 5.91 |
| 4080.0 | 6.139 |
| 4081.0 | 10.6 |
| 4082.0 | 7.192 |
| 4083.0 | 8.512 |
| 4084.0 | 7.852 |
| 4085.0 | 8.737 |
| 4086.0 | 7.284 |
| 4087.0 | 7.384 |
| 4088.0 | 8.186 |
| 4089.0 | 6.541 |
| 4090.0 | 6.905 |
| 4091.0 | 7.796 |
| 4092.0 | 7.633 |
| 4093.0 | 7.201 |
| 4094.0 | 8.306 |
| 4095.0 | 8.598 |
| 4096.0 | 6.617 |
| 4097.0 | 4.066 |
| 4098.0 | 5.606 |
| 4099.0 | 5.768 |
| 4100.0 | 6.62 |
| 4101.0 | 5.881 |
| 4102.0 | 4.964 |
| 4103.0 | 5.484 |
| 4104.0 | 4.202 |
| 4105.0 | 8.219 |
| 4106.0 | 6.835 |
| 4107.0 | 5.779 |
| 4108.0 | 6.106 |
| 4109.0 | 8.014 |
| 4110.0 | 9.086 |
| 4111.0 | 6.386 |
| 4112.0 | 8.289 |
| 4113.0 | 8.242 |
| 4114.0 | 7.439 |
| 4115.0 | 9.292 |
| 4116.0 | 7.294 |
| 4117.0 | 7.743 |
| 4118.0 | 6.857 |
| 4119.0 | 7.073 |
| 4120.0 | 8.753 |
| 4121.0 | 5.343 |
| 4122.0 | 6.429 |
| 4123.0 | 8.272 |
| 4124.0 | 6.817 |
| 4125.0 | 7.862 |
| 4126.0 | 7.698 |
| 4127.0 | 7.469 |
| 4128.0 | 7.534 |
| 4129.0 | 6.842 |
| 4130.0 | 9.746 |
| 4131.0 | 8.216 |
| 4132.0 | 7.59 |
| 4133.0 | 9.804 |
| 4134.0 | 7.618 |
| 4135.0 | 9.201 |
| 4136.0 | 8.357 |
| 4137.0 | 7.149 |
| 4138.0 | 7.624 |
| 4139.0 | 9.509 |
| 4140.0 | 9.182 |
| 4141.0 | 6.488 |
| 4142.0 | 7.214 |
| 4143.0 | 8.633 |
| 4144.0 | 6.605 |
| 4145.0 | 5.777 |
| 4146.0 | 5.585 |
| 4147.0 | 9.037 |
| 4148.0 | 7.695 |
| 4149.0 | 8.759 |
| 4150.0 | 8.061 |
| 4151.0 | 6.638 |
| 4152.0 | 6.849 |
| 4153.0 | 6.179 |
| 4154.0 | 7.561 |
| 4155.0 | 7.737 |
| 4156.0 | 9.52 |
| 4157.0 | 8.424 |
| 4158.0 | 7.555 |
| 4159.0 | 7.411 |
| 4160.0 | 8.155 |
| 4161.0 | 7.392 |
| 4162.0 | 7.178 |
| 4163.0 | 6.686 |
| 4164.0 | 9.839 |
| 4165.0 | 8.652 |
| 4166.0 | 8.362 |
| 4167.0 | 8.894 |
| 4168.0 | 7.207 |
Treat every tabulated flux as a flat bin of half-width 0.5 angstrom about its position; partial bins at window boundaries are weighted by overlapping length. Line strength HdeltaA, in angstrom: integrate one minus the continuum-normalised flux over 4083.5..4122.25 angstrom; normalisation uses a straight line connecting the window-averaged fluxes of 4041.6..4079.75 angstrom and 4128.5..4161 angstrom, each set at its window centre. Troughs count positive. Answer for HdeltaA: 3.1 angstrom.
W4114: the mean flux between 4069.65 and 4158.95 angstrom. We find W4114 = 7.4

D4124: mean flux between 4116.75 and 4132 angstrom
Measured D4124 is 7.51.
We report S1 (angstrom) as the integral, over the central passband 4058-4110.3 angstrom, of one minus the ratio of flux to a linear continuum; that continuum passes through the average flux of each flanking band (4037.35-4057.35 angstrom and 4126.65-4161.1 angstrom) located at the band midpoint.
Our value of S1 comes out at 3.5 angstrom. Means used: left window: 7.61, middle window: 7.17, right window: 7.81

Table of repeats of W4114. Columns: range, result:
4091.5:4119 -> 6.91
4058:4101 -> 7.33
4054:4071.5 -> 7.67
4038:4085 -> 7.57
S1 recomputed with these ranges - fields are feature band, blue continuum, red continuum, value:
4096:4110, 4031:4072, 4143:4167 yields 2.9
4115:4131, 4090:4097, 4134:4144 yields 0.6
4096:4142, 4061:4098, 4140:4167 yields 1.4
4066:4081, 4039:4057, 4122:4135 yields 1.0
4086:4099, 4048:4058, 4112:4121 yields 1.3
